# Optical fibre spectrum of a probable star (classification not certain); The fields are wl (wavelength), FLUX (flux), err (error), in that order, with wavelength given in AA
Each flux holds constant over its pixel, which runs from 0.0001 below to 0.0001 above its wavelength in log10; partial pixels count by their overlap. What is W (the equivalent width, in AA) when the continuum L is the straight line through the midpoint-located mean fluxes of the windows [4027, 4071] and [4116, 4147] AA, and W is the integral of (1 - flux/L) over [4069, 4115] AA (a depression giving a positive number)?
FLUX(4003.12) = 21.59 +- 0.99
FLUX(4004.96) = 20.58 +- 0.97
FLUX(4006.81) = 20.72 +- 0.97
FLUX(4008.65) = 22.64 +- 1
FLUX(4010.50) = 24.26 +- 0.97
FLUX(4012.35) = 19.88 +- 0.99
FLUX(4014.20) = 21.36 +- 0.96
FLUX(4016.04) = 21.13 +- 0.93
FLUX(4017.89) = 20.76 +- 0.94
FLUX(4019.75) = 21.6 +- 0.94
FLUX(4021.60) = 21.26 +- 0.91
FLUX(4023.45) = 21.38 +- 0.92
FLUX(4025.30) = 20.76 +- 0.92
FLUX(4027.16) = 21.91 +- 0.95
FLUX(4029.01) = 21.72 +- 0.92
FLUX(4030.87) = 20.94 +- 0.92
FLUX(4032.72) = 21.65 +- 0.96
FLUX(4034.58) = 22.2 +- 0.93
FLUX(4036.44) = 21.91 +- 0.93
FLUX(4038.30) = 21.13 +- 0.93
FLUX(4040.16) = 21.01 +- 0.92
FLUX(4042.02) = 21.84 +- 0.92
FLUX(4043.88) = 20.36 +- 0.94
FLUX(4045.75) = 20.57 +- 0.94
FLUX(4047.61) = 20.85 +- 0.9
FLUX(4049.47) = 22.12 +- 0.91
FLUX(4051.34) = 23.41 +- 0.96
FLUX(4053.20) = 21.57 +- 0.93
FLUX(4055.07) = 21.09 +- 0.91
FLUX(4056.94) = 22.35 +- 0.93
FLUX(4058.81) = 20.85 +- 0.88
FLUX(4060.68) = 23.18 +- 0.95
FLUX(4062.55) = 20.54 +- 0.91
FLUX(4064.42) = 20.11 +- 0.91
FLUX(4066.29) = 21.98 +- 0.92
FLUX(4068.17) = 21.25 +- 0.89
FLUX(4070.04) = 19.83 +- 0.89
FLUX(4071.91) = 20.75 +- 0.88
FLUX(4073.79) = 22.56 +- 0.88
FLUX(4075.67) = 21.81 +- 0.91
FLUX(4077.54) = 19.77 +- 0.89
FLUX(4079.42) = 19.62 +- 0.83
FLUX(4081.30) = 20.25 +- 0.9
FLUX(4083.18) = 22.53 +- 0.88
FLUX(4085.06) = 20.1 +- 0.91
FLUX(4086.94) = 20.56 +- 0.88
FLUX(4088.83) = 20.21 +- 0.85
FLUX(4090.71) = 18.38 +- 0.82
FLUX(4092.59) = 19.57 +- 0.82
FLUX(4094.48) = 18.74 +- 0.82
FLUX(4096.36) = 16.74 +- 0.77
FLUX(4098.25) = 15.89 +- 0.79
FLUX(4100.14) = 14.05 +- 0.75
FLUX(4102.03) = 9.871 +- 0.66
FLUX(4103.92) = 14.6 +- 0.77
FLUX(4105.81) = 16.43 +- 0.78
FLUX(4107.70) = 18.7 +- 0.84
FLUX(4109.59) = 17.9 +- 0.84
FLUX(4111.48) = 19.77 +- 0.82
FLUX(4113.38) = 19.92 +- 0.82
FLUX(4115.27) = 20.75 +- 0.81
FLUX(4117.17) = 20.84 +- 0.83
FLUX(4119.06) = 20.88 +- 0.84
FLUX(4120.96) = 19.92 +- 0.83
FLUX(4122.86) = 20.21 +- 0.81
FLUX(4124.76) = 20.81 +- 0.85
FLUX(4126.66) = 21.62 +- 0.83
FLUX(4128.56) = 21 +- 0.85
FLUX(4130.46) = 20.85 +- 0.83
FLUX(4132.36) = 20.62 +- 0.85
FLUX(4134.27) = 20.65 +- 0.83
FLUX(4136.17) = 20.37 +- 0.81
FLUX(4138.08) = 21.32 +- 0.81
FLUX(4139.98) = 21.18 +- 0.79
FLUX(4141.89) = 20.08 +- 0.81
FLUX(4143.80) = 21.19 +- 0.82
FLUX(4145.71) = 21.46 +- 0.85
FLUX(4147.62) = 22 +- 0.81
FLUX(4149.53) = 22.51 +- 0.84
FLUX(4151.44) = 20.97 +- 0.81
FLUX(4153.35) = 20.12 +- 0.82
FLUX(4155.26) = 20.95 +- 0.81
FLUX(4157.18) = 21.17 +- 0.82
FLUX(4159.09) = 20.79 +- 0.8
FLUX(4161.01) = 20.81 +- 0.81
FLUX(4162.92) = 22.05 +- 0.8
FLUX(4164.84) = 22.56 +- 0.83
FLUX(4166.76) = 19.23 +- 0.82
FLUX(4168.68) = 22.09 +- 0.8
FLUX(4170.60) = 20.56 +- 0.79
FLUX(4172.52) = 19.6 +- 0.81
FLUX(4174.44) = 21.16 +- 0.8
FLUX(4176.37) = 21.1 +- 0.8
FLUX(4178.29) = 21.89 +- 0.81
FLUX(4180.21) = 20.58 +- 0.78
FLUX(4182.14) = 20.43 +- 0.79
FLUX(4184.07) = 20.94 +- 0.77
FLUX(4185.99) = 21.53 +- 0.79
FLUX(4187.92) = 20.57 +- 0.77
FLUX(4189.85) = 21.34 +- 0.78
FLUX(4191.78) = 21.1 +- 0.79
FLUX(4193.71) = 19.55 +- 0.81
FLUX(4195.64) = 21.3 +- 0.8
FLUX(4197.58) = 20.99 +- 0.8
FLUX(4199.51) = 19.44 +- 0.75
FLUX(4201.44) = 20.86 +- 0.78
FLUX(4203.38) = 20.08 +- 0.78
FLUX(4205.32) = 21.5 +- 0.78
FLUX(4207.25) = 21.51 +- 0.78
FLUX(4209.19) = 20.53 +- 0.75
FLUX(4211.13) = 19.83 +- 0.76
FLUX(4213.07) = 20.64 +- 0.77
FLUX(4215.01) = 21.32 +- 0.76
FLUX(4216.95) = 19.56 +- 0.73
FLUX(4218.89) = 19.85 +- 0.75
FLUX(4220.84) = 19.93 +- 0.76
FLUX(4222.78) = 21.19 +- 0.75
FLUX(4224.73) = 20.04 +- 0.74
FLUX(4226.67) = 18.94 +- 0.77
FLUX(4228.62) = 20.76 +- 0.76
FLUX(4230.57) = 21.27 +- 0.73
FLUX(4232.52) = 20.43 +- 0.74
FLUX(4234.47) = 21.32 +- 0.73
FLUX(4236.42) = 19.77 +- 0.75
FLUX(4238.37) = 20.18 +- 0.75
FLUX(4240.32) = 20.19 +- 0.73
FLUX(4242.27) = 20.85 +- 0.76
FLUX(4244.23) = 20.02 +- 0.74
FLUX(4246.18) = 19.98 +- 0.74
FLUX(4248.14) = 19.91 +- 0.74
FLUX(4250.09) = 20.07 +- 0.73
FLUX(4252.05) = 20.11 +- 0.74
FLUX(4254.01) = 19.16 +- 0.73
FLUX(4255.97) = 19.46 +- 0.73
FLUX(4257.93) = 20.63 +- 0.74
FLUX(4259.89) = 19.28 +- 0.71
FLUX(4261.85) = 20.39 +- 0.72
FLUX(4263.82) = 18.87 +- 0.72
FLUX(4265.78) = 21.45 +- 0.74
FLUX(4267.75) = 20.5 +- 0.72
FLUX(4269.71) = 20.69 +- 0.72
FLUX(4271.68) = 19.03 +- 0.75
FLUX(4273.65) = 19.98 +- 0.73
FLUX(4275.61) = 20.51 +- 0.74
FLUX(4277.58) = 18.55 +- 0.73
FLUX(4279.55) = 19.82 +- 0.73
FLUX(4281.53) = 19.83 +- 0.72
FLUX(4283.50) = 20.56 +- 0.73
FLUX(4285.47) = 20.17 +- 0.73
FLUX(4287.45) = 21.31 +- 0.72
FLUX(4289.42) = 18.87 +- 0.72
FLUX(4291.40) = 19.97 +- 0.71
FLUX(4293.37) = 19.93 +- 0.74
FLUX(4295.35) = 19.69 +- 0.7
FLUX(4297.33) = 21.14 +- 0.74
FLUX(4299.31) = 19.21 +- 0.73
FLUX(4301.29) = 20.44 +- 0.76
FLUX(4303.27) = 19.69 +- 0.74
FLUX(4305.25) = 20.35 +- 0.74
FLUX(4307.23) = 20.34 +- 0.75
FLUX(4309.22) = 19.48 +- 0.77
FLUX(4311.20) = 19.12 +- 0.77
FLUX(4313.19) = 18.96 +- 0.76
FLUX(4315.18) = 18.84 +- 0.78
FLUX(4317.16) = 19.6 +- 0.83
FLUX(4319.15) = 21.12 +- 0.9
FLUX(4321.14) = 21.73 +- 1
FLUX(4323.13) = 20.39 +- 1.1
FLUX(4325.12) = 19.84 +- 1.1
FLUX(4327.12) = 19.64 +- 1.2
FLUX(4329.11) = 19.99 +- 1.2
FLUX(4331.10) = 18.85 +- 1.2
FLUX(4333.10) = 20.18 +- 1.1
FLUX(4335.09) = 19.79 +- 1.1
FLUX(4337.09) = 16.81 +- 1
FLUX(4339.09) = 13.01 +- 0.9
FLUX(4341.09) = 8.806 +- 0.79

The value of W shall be 5.2 AA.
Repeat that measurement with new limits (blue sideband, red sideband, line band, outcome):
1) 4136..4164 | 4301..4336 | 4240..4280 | 0.7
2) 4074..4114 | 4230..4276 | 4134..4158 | -2.7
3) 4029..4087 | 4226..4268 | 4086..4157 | 4.6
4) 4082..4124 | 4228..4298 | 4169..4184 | -1.2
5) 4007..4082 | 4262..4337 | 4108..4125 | 0.7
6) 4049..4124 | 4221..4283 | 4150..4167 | -1.0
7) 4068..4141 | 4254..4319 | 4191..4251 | -2.0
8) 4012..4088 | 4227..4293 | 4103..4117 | 1.7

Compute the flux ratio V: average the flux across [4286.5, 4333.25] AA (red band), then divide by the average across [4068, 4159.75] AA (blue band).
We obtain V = 1.01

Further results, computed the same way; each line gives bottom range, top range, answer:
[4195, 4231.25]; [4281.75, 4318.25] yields 0.97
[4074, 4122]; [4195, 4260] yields 1.08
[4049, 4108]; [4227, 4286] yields 1.02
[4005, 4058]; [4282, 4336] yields 0.93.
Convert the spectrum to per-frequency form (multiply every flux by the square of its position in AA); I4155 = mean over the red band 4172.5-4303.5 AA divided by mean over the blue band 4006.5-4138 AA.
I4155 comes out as 1.1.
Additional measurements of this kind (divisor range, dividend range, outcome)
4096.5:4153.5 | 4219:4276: 1.09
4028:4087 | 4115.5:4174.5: 1.03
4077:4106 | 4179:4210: 1.22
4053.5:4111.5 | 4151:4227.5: 1.13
